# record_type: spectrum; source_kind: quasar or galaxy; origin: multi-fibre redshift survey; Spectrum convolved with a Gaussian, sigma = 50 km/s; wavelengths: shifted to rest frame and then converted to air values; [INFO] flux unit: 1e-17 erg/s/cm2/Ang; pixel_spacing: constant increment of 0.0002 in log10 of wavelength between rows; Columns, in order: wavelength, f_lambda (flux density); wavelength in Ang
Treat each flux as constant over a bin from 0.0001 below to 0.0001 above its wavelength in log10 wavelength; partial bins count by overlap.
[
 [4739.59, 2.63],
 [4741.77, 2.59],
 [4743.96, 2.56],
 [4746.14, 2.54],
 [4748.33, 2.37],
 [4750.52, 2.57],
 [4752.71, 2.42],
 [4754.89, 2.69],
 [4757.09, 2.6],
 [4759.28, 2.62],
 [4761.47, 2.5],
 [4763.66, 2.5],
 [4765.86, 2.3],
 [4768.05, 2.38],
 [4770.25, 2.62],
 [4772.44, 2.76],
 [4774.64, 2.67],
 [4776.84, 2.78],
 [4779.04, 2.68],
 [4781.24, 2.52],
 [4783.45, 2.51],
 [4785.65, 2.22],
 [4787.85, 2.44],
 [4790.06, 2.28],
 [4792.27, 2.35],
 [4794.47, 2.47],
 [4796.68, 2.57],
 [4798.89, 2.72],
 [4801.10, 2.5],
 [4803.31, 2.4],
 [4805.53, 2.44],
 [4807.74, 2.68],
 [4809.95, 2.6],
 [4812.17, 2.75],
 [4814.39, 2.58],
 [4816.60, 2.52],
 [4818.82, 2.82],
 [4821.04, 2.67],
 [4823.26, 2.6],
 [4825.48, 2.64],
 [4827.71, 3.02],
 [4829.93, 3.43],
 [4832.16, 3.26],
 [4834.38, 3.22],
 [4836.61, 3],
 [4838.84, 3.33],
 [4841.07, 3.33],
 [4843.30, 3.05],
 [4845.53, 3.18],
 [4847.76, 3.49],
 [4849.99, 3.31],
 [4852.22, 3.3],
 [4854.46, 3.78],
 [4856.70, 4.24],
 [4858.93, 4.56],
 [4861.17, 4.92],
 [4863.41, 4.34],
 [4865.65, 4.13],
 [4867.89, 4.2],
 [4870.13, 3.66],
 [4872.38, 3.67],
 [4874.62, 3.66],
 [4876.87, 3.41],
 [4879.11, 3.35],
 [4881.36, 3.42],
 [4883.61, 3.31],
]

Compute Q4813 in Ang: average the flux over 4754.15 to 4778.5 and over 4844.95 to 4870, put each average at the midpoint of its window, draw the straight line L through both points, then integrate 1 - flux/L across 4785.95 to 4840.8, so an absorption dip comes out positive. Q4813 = 9.6 Ang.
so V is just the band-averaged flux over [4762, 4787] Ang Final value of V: 2.54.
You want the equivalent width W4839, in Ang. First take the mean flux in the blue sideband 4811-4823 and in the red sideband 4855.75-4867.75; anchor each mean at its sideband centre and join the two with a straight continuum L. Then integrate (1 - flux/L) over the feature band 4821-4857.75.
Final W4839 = 3.0 Ang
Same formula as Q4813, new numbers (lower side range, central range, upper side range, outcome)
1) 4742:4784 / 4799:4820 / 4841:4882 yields 3.5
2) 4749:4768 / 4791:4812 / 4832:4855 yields 2.7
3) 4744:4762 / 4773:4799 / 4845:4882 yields 3.6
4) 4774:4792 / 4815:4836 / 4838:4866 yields 2.4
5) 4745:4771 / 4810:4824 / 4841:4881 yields 2.5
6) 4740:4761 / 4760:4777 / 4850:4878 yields 1.4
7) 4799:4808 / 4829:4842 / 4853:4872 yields 0.6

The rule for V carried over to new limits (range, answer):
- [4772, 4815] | 2.54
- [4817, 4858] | 3.2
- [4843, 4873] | 3.87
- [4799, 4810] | 2.54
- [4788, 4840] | 2.73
